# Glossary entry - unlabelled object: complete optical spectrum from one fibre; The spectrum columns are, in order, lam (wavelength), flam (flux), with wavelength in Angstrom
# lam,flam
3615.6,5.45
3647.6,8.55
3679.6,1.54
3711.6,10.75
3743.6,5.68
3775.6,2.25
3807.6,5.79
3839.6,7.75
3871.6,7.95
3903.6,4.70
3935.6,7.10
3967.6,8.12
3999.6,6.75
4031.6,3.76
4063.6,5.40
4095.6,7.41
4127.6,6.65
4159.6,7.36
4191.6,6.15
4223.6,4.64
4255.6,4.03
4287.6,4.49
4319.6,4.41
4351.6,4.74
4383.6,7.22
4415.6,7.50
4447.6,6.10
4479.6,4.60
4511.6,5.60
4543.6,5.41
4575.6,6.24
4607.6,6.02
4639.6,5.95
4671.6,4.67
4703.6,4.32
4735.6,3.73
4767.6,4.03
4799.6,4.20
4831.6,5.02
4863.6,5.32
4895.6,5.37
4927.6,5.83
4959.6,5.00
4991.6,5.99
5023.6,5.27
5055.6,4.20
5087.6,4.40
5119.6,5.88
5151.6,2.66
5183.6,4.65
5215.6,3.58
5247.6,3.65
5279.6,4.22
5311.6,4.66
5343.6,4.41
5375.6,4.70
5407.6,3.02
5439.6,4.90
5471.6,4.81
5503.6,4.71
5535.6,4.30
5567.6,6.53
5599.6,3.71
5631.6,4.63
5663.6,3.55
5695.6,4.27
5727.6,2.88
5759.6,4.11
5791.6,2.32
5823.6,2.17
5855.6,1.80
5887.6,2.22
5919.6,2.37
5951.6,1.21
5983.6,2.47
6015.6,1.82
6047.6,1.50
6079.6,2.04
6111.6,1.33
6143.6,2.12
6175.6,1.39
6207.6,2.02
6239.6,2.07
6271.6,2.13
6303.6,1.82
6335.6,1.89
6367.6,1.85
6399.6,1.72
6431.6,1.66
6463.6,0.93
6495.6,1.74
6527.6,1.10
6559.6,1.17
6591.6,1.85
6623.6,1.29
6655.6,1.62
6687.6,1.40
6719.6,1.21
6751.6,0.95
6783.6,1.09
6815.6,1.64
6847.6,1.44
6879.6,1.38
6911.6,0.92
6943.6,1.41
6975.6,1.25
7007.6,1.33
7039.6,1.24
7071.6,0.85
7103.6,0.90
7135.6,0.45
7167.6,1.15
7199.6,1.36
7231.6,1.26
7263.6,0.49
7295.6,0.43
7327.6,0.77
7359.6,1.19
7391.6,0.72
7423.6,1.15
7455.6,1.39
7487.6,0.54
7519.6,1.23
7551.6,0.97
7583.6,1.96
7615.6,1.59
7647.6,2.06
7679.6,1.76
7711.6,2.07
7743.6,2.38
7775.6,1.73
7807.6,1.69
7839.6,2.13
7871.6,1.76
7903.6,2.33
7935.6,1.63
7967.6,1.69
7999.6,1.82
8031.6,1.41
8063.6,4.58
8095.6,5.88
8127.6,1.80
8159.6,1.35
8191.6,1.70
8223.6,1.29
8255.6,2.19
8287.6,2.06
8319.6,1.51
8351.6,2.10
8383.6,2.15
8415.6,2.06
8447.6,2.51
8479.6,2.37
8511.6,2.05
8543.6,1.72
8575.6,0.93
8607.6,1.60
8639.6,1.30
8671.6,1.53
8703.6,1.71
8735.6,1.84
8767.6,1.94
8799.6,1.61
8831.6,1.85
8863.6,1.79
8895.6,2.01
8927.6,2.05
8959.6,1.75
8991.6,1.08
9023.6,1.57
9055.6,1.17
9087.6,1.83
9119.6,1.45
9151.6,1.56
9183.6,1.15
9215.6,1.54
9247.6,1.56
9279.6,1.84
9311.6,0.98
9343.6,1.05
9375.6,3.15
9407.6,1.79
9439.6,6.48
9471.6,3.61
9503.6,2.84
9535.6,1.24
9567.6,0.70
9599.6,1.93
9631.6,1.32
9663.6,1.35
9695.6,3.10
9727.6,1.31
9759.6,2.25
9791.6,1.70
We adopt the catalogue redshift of 1.167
